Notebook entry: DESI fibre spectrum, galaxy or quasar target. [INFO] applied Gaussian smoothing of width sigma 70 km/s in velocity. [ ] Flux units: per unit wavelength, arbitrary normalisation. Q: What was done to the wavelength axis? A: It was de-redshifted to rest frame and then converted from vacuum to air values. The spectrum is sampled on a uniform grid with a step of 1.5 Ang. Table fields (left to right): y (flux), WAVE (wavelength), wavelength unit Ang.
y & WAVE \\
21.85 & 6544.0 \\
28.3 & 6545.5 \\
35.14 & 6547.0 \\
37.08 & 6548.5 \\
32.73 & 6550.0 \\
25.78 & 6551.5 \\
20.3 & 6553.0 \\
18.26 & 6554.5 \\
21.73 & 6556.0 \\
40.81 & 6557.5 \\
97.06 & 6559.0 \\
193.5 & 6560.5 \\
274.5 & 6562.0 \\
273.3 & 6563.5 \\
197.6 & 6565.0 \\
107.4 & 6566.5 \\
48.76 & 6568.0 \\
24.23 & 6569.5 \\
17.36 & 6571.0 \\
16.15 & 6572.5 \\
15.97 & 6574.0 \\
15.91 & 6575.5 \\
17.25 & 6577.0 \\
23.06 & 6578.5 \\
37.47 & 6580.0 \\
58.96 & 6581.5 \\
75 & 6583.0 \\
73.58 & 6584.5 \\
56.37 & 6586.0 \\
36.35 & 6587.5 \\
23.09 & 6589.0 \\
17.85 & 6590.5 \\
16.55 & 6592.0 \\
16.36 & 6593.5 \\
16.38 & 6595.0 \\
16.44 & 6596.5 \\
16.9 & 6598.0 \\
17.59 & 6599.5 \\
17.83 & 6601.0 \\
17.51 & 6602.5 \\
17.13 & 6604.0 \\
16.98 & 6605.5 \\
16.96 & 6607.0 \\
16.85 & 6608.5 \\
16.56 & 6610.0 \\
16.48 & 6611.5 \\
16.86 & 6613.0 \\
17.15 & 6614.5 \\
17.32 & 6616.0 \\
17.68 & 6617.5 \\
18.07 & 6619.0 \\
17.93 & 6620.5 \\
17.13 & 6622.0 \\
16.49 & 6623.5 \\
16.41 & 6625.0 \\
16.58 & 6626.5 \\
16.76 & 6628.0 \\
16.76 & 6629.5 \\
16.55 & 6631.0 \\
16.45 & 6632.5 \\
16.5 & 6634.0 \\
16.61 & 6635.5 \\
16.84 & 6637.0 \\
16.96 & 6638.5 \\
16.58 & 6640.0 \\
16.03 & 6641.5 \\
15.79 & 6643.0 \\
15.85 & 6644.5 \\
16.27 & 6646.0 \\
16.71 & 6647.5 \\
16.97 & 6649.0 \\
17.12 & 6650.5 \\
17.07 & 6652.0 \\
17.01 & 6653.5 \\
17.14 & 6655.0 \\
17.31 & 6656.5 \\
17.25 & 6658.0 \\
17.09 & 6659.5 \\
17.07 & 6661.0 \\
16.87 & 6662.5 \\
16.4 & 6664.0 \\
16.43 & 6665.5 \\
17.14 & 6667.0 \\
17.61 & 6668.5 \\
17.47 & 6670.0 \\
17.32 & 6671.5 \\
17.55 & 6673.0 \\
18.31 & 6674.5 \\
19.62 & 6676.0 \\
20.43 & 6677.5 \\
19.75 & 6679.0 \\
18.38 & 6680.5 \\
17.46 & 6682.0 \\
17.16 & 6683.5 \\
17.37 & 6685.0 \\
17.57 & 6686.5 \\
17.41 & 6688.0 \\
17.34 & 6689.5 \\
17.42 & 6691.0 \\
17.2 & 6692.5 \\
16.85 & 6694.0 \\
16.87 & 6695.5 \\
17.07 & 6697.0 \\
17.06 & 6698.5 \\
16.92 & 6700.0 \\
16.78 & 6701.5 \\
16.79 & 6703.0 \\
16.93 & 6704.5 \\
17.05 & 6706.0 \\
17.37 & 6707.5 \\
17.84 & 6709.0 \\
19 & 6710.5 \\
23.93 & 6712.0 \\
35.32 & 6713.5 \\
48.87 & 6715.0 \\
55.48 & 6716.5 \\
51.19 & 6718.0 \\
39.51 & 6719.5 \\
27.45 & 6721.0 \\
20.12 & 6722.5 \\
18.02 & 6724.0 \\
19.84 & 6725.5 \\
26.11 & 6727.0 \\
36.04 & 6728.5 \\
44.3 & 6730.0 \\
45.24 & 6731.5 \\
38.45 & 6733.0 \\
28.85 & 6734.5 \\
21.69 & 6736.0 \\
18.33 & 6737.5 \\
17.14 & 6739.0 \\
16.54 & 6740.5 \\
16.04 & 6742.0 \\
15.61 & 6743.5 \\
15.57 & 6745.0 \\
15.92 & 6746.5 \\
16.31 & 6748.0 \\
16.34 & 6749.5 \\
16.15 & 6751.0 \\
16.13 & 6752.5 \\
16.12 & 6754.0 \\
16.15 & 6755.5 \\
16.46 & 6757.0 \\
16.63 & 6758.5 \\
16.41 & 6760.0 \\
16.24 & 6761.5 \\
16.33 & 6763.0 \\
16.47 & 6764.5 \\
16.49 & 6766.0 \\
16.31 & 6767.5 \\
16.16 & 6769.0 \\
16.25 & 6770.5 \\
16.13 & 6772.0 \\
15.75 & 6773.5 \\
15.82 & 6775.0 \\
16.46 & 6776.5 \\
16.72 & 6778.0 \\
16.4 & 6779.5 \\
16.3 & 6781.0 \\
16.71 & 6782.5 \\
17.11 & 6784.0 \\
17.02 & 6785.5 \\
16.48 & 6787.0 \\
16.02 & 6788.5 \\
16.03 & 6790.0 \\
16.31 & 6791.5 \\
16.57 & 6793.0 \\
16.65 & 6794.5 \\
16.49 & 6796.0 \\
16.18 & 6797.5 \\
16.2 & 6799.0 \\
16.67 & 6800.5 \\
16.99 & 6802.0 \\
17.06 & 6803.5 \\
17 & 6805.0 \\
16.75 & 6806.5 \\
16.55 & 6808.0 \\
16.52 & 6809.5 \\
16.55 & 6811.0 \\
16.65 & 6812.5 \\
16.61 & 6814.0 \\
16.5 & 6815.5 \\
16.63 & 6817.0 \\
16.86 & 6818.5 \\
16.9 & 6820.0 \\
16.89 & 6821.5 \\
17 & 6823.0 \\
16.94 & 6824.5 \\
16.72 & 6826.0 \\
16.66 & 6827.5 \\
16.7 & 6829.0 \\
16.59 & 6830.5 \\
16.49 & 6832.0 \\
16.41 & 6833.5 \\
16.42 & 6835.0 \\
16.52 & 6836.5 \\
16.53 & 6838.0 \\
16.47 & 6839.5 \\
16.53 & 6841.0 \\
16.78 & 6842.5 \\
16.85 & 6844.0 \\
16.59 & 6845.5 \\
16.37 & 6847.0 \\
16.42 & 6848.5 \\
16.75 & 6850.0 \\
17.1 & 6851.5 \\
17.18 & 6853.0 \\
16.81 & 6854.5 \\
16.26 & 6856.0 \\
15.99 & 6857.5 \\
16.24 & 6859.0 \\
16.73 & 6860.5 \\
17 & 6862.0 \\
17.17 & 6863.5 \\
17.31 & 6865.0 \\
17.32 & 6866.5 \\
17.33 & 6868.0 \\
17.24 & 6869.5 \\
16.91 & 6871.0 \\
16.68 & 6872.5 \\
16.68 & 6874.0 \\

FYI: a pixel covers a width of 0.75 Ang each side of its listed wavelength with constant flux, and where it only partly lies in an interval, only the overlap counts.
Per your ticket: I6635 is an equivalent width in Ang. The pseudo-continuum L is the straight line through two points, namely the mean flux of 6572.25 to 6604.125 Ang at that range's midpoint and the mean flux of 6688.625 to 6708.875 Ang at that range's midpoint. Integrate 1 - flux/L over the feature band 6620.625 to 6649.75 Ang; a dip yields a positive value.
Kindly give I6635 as 8.7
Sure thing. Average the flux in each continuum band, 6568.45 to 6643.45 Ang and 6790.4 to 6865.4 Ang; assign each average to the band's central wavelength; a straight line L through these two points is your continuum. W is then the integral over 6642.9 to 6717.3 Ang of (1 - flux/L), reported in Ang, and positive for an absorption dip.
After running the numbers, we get 3.3 Ang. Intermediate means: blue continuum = 22.1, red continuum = 16.7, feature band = 19.3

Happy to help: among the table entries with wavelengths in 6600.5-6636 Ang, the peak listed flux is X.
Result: 18.07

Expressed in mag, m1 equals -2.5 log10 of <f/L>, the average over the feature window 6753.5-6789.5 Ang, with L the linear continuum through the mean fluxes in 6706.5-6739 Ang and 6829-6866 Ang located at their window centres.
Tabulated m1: 0.465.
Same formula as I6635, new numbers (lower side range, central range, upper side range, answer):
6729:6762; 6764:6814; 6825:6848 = 6.18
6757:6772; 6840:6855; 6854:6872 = 0.04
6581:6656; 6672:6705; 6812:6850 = 3.41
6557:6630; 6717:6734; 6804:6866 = -2.44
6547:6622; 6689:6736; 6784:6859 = 4.75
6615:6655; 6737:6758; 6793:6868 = 0.52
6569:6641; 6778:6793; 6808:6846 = 1.00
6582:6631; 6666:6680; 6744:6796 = 1.24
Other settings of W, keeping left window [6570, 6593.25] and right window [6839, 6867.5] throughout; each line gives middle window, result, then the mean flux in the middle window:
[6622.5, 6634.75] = 5.5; 16.6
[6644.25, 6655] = 4.5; 16.8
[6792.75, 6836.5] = 5.4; 16.7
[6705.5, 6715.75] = -0.3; 25.8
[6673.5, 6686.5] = 4.1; 18.5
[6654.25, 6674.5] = 7.8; 17.2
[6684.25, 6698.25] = 4.9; 17.2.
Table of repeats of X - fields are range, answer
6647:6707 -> 20.43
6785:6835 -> 17.06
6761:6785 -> 17.11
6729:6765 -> 45.24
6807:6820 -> 16.9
